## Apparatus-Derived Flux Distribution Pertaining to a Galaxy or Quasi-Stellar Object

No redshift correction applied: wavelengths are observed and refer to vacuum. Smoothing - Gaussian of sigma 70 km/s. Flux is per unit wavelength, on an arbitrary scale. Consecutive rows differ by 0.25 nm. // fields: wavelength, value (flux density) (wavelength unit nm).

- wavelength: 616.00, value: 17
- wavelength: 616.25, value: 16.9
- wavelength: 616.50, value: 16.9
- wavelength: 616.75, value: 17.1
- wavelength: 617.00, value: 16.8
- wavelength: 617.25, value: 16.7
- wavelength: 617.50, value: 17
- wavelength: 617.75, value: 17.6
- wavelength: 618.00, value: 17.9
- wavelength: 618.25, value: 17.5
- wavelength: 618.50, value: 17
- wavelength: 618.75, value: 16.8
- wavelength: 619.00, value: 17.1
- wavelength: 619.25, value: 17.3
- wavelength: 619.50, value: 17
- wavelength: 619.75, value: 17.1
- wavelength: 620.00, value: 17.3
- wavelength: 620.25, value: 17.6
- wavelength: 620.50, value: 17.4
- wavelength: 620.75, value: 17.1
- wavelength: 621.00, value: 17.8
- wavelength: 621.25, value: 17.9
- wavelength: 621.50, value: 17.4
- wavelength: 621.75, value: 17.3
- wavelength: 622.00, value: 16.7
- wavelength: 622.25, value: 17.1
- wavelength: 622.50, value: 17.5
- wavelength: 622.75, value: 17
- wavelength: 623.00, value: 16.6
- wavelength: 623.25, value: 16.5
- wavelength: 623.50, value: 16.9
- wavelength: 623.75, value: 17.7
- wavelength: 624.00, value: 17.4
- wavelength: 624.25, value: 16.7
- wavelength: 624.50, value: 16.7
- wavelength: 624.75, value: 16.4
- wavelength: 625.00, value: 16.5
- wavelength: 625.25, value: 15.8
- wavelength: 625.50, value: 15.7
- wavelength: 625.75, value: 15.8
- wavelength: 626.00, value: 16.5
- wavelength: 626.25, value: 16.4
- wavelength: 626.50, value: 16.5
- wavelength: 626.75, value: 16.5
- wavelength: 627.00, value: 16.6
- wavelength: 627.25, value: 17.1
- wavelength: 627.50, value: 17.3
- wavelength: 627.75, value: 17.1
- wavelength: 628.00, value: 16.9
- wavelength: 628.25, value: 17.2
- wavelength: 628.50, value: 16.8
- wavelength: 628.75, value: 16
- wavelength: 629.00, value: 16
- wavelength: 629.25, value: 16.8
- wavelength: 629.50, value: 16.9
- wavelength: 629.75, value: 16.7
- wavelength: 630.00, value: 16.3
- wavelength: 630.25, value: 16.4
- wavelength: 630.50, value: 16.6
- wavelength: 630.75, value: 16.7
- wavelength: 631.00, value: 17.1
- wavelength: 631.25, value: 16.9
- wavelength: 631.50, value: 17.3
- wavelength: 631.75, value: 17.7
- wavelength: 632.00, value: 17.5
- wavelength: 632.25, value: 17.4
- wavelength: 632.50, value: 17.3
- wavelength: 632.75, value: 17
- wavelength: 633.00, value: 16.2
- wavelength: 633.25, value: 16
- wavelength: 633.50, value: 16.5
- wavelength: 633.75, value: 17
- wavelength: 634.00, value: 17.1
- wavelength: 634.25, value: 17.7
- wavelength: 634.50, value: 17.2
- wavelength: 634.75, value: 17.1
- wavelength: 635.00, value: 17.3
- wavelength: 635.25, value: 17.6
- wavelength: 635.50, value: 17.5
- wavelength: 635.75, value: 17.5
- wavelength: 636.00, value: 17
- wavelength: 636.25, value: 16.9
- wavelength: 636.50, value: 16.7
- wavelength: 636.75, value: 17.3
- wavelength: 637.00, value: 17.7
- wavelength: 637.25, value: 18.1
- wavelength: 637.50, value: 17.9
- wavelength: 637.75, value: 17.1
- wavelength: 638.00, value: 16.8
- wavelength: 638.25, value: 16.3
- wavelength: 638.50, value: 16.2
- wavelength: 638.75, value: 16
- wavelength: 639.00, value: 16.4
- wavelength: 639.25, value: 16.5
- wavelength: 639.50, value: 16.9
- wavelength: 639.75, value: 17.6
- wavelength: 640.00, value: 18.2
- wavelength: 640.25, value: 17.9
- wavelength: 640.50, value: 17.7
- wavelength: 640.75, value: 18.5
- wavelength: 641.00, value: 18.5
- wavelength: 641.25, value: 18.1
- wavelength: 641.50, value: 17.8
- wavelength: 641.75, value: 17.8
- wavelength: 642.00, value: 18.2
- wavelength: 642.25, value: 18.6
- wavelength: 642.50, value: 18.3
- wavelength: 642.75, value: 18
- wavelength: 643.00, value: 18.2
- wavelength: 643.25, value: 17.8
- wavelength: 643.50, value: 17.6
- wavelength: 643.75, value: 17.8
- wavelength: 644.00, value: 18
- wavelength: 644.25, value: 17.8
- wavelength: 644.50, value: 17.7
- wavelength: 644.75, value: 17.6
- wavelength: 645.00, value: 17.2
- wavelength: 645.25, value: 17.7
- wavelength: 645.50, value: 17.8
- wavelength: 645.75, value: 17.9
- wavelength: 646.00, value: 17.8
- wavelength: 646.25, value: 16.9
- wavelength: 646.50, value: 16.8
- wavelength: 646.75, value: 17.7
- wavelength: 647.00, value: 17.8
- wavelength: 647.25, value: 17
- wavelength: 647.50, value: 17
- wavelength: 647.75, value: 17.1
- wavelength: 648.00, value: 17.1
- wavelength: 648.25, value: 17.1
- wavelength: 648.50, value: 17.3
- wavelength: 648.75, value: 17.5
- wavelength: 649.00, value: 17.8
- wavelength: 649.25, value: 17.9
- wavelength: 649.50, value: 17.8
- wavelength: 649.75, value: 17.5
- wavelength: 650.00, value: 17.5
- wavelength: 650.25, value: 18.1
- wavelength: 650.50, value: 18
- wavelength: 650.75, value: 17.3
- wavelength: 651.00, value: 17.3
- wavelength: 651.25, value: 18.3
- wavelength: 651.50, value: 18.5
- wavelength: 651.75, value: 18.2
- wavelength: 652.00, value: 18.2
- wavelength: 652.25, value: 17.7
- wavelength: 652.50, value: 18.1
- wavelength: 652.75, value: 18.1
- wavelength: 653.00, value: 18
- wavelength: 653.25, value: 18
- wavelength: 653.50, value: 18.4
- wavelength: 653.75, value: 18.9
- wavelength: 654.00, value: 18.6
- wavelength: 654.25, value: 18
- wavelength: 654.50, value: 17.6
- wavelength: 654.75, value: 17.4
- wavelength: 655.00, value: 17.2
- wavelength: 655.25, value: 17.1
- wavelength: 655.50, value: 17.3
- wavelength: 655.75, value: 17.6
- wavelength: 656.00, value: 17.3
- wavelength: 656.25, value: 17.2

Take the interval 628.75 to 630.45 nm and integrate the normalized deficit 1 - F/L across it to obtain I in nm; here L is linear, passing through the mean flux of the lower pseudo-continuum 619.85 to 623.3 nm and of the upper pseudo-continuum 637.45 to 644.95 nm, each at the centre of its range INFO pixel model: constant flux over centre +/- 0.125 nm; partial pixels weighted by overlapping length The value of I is 0.09 nm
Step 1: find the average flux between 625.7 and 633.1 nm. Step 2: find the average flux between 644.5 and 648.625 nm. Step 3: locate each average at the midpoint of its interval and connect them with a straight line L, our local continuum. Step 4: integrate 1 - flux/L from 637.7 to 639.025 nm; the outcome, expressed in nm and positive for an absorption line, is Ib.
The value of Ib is 0.051 nm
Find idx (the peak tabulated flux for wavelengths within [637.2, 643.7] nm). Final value 18.6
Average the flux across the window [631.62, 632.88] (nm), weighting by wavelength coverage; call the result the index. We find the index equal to 17.4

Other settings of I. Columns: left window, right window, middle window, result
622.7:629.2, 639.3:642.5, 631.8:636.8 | 0.080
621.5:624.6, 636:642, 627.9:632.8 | 0.087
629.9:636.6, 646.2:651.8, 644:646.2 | -0.033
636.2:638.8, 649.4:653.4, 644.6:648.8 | 0.059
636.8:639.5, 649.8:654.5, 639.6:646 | -0.237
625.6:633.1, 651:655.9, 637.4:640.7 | 0.035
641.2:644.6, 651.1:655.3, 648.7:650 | 0.023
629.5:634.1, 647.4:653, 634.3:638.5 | -0.036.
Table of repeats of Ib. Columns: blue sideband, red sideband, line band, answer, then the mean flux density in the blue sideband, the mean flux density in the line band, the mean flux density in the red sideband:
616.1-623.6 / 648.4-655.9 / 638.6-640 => 0.06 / 17.2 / 16.8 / 17.8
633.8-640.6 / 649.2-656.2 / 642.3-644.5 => -0.06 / 17.2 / 17.9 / 17.8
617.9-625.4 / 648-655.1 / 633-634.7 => 0.05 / 17.1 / 16.9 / 17.9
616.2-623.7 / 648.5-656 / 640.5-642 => -0.04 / 17.2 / 18.1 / 17.8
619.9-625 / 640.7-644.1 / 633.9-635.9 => 0.04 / 17.1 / 17.4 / 18.1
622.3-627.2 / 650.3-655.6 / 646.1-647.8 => 0.04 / 16.6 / 17.2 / 17.9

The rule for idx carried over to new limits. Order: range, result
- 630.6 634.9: 17.7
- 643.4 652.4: 18.5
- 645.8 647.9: 17.8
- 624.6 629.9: 17.3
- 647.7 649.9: 17.9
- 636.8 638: 18.1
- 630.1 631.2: 17.1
